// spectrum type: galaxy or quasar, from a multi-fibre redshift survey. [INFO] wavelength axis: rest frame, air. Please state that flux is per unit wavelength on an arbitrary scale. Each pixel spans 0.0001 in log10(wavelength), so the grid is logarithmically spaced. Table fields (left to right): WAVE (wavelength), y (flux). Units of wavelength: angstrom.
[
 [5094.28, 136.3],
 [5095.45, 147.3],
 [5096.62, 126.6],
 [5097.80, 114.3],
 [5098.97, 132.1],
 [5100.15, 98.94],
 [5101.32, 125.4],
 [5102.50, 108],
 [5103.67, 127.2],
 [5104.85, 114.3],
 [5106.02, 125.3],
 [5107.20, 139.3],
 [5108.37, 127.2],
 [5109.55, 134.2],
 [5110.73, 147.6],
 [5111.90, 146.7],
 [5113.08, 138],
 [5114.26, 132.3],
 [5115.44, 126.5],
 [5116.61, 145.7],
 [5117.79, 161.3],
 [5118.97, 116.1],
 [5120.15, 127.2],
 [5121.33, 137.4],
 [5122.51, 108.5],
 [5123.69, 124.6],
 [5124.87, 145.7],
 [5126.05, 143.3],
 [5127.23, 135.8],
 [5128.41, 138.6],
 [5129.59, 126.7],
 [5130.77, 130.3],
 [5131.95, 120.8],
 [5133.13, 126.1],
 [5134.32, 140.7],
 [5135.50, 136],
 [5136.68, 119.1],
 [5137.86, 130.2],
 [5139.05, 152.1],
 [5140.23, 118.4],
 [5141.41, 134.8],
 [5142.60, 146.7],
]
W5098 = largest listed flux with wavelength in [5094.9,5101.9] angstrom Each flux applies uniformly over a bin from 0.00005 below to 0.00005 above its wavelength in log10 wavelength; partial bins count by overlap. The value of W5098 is 147.3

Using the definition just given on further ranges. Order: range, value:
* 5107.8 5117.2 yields 147.6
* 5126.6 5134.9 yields 140.7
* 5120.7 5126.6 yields 145.7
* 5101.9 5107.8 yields 139.3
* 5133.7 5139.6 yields 152.1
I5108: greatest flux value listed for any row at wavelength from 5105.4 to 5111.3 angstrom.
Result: 147.6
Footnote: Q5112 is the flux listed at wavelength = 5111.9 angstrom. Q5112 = 146.7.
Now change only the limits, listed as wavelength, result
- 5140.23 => 118.4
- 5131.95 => 120.8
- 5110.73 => 147.6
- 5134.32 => 140.7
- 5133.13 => 126.1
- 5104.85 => 114.3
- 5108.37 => 127.2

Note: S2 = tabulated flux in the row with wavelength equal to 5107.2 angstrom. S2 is 139.3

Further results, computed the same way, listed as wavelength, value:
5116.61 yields 145.7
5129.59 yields 126.7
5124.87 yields 145.7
